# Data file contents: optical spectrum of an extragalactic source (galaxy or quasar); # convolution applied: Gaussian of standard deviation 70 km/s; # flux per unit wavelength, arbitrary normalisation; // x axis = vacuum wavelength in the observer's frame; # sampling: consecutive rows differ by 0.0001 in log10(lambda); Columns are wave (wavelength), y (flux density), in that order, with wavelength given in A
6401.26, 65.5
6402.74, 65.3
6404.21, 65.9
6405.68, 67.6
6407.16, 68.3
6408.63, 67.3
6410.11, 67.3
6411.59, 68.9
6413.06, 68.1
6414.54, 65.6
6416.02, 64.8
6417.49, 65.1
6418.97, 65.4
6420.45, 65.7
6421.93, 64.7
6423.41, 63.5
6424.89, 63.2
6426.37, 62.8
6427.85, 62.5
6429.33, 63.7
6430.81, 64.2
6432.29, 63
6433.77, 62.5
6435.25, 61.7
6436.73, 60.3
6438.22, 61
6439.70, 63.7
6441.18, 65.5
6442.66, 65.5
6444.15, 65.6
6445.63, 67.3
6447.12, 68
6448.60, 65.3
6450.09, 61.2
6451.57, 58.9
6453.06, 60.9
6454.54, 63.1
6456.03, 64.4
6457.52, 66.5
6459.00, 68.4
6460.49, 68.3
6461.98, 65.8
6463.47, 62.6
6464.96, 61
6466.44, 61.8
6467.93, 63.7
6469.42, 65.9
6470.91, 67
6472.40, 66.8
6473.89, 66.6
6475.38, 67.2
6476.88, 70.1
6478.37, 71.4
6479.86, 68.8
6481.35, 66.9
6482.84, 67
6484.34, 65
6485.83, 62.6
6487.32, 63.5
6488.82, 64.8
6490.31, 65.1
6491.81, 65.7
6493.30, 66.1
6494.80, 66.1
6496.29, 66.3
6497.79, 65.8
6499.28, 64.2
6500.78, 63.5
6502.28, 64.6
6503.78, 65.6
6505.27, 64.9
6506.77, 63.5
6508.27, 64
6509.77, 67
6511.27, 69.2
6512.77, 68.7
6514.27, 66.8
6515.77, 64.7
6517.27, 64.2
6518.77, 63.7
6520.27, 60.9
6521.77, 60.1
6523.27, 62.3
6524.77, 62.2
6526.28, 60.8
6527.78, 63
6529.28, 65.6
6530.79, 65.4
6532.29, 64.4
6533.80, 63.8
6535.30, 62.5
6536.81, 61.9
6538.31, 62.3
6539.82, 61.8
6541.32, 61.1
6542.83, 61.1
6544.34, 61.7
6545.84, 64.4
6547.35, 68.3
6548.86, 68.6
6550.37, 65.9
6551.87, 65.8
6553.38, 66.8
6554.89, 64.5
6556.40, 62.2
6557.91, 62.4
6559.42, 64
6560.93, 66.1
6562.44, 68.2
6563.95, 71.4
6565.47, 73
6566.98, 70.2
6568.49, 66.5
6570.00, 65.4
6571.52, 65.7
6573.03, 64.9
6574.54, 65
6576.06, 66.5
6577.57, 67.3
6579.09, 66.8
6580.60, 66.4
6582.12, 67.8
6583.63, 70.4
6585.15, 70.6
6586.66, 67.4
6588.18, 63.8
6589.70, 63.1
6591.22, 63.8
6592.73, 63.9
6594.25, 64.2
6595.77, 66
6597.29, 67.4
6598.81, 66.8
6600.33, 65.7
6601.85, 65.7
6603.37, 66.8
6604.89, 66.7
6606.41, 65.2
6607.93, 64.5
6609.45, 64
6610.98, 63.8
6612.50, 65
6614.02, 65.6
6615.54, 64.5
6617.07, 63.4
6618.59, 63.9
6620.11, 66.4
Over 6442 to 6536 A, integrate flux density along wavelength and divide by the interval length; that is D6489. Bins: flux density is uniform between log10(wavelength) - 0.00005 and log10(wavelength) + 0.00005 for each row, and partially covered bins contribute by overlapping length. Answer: 65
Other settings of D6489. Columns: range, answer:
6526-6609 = 65.5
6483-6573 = 64.9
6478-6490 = 66.1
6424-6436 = 63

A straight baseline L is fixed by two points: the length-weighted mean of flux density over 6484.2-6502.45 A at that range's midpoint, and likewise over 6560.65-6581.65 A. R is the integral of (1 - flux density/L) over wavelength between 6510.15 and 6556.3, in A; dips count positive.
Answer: 1.5 A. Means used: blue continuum 64.9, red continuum 67.4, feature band 64.1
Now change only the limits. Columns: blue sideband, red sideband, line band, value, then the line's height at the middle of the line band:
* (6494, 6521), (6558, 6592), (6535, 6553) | 0.61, 66.1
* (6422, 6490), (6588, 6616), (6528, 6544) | 0.48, 64.9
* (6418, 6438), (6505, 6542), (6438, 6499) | -1.78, 63.5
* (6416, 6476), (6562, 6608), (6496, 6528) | 0.52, 65.4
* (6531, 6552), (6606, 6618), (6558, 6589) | -1.51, 64.1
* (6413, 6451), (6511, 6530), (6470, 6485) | -0.86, 64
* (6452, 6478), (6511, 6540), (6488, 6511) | -0.31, 64.4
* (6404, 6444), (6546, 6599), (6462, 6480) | -0.19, 65.3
